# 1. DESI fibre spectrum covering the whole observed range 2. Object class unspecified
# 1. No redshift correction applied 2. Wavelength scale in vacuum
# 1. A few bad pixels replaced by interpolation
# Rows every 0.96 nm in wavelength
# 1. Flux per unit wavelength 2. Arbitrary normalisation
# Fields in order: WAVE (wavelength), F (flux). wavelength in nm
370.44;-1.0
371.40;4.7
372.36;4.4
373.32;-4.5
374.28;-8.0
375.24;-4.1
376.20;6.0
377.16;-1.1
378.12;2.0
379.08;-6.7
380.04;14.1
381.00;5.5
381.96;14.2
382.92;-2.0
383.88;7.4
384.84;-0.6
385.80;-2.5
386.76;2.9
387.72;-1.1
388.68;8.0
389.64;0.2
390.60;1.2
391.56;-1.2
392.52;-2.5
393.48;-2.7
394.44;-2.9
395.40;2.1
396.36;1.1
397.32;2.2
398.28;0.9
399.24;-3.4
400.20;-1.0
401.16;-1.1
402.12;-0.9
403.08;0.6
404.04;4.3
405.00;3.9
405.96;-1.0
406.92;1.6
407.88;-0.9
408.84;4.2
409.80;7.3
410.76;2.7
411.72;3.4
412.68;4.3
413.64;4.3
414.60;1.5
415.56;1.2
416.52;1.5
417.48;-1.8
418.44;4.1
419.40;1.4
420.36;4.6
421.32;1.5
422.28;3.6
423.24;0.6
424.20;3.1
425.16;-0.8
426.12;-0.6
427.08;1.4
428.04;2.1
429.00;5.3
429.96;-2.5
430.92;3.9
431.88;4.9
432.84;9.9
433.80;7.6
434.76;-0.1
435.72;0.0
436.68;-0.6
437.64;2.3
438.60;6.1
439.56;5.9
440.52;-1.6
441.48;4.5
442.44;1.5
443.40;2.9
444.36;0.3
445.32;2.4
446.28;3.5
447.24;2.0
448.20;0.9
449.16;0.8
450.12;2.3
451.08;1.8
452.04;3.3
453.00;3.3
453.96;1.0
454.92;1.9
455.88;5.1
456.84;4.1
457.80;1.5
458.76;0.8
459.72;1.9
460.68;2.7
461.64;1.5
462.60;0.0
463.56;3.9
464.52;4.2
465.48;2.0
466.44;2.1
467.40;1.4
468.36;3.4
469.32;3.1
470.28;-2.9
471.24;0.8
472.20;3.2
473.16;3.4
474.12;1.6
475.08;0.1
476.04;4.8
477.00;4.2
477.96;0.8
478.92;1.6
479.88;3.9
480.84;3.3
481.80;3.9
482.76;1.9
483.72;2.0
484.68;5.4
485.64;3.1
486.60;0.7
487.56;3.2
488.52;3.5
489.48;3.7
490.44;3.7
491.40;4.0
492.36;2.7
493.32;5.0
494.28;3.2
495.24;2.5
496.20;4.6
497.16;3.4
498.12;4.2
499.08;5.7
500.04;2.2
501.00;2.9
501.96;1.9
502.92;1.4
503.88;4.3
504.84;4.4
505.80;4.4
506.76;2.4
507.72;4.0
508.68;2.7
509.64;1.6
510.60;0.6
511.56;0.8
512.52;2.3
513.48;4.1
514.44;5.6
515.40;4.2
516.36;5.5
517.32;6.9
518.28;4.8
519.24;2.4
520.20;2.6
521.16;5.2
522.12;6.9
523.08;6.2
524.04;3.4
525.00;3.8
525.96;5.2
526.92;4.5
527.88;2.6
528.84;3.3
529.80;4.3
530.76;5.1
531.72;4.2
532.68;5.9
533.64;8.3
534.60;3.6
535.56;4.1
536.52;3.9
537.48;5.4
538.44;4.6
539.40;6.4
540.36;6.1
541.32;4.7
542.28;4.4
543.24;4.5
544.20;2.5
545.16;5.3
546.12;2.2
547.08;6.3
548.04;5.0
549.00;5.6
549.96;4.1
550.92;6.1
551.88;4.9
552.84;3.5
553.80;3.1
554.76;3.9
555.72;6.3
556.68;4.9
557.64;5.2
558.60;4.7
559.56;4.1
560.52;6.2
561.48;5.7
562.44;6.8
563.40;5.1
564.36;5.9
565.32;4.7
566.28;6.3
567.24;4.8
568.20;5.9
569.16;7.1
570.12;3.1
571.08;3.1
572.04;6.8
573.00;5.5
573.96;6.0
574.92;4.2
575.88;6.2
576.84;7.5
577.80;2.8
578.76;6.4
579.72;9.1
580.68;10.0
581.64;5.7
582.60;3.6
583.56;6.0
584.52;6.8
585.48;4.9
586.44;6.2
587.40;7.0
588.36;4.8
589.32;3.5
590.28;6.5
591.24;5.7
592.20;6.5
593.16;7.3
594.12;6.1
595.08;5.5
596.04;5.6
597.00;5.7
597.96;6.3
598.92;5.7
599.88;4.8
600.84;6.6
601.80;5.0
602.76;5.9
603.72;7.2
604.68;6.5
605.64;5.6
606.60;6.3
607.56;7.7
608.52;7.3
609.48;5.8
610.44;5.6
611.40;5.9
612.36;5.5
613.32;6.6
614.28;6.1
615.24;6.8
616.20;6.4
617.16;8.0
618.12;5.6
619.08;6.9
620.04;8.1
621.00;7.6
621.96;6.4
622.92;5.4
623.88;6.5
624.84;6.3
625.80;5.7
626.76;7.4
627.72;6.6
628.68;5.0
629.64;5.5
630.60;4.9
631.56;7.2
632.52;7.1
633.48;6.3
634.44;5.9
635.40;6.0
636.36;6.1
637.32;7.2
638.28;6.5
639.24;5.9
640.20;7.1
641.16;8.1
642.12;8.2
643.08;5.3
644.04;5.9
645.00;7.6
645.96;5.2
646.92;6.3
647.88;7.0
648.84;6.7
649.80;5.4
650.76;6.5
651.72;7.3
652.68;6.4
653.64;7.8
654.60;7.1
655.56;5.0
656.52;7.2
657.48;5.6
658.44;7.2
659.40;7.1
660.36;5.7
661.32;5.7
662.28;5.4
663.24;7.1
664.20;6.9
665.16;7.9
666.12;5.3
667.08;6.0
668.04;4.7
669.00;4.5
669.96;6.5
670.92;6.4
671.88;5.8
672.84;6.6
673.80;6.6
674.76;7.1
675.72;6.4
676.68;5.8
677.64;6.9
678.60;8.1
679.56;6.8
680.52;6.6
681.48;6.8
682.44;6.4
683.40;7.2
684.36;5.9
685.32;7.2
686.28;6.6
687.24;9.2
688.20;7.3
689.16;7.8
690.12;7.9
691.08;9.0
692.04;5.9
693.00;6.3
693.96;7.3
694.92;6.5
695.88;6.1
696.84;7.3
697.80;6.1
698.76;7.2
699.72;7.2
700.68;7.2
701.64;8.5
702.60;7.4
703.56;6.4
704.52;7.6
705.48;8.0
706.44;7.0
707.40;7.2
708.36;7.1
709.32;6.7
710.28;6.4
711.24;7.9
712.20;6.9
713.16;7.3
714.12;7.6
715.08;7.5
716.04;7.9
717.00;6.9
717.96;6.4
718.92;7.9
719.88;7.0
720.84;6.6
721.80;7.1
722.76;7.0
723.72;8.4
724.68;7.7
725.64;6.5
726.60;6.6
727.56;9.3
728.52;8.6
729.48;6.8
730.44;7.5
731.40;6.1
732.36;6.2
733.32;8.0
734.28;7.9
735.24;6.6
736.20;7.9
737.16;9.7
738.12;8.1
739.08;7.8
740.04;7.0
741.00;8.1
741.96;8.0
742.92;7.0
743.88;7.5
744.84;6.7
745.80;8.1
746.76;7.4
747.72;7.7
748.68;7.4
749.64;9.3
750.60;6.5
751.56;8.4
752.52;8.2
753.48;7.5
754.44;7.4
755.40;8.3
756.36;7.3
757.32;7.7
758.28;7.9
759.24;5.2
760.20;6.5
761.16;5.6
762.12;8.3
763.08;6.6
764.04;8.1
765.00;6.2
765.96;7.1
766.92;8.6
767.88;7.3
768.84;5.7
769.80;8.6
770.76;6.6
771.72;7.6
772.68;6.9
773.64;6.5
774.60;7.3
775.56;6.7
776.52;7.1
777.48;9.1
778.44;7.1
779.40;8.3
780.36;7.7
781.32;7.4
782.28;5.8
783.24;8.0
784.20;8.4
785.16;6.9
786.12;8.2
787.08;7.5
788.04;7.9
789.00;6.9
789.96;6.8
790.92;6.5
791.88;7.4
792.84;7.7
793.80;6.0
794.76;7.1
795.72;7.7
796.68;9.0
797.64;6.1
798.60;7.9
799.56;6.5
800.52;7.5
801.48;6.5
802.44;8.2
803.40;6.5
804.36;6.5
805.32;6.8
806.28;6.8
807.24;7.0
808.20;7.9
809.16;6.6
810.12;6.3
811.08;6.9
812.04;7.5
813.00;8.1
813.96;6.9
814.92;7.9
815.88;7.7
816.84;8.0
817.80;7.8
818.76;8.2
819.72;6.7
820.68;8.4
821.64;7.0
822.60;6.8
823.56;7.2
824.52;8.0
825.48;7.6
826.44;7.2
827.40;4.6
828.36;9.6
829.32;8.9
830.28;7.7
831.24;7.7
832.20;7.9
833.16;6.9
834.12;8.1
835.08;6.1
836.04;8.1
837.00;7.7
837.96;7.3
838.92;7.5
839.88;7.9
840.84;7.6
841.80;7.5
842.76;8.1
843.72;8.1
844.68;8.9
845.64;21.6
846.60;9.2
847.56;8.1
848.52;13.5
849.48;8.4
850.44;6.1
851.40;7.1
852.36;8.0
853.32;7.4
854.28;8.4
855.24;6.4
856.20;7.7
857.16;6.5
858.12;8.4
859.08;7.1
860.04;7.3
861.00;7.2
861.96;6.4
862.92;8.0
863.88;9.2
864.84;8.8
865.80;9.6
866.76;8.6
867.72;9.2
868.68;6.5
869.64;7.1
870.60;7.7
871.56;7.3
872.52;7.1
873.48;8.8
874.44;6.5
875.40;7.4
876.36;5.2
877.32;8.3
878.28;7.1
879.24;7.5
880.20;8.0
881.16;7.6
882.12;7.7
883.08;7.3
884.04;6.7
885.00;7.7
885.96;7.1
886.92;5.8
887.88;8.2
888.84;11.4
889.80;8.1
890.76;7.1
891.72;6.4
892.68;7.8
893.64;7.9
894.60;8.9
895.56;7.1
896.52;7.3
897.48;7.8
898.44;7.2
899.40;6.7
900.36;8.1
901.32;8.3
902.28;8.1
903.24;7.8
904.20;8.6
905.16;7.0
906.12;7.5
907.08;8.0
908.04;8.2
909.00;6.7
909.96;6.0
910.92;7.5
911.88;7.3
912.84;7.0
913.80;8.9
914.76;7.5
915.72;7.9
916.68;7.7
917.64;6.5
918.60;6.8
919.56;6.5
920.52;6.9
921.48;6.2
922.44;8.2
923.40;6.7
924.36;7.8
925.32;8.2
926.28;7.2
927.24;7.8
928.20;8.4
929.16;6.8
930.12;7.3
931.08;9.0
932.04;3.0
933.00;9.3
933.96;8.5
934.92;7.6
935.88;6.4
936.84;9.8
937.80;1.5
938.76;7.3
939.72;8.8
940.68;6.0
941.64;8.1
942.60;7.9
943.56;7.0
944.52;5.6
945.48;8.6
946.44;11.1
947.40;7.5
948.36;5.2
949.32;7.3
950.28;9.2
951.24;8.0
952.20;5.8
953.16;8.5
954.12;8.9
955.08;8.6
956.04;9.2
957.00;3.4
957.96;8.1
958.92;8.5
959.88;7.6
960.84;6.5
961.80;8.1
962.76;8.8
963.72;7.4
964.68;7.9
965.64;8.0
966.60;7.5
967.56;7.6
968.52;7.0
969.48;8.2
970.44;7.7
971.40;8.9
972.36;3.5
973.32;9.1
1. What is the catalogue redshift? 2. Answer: 0.288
